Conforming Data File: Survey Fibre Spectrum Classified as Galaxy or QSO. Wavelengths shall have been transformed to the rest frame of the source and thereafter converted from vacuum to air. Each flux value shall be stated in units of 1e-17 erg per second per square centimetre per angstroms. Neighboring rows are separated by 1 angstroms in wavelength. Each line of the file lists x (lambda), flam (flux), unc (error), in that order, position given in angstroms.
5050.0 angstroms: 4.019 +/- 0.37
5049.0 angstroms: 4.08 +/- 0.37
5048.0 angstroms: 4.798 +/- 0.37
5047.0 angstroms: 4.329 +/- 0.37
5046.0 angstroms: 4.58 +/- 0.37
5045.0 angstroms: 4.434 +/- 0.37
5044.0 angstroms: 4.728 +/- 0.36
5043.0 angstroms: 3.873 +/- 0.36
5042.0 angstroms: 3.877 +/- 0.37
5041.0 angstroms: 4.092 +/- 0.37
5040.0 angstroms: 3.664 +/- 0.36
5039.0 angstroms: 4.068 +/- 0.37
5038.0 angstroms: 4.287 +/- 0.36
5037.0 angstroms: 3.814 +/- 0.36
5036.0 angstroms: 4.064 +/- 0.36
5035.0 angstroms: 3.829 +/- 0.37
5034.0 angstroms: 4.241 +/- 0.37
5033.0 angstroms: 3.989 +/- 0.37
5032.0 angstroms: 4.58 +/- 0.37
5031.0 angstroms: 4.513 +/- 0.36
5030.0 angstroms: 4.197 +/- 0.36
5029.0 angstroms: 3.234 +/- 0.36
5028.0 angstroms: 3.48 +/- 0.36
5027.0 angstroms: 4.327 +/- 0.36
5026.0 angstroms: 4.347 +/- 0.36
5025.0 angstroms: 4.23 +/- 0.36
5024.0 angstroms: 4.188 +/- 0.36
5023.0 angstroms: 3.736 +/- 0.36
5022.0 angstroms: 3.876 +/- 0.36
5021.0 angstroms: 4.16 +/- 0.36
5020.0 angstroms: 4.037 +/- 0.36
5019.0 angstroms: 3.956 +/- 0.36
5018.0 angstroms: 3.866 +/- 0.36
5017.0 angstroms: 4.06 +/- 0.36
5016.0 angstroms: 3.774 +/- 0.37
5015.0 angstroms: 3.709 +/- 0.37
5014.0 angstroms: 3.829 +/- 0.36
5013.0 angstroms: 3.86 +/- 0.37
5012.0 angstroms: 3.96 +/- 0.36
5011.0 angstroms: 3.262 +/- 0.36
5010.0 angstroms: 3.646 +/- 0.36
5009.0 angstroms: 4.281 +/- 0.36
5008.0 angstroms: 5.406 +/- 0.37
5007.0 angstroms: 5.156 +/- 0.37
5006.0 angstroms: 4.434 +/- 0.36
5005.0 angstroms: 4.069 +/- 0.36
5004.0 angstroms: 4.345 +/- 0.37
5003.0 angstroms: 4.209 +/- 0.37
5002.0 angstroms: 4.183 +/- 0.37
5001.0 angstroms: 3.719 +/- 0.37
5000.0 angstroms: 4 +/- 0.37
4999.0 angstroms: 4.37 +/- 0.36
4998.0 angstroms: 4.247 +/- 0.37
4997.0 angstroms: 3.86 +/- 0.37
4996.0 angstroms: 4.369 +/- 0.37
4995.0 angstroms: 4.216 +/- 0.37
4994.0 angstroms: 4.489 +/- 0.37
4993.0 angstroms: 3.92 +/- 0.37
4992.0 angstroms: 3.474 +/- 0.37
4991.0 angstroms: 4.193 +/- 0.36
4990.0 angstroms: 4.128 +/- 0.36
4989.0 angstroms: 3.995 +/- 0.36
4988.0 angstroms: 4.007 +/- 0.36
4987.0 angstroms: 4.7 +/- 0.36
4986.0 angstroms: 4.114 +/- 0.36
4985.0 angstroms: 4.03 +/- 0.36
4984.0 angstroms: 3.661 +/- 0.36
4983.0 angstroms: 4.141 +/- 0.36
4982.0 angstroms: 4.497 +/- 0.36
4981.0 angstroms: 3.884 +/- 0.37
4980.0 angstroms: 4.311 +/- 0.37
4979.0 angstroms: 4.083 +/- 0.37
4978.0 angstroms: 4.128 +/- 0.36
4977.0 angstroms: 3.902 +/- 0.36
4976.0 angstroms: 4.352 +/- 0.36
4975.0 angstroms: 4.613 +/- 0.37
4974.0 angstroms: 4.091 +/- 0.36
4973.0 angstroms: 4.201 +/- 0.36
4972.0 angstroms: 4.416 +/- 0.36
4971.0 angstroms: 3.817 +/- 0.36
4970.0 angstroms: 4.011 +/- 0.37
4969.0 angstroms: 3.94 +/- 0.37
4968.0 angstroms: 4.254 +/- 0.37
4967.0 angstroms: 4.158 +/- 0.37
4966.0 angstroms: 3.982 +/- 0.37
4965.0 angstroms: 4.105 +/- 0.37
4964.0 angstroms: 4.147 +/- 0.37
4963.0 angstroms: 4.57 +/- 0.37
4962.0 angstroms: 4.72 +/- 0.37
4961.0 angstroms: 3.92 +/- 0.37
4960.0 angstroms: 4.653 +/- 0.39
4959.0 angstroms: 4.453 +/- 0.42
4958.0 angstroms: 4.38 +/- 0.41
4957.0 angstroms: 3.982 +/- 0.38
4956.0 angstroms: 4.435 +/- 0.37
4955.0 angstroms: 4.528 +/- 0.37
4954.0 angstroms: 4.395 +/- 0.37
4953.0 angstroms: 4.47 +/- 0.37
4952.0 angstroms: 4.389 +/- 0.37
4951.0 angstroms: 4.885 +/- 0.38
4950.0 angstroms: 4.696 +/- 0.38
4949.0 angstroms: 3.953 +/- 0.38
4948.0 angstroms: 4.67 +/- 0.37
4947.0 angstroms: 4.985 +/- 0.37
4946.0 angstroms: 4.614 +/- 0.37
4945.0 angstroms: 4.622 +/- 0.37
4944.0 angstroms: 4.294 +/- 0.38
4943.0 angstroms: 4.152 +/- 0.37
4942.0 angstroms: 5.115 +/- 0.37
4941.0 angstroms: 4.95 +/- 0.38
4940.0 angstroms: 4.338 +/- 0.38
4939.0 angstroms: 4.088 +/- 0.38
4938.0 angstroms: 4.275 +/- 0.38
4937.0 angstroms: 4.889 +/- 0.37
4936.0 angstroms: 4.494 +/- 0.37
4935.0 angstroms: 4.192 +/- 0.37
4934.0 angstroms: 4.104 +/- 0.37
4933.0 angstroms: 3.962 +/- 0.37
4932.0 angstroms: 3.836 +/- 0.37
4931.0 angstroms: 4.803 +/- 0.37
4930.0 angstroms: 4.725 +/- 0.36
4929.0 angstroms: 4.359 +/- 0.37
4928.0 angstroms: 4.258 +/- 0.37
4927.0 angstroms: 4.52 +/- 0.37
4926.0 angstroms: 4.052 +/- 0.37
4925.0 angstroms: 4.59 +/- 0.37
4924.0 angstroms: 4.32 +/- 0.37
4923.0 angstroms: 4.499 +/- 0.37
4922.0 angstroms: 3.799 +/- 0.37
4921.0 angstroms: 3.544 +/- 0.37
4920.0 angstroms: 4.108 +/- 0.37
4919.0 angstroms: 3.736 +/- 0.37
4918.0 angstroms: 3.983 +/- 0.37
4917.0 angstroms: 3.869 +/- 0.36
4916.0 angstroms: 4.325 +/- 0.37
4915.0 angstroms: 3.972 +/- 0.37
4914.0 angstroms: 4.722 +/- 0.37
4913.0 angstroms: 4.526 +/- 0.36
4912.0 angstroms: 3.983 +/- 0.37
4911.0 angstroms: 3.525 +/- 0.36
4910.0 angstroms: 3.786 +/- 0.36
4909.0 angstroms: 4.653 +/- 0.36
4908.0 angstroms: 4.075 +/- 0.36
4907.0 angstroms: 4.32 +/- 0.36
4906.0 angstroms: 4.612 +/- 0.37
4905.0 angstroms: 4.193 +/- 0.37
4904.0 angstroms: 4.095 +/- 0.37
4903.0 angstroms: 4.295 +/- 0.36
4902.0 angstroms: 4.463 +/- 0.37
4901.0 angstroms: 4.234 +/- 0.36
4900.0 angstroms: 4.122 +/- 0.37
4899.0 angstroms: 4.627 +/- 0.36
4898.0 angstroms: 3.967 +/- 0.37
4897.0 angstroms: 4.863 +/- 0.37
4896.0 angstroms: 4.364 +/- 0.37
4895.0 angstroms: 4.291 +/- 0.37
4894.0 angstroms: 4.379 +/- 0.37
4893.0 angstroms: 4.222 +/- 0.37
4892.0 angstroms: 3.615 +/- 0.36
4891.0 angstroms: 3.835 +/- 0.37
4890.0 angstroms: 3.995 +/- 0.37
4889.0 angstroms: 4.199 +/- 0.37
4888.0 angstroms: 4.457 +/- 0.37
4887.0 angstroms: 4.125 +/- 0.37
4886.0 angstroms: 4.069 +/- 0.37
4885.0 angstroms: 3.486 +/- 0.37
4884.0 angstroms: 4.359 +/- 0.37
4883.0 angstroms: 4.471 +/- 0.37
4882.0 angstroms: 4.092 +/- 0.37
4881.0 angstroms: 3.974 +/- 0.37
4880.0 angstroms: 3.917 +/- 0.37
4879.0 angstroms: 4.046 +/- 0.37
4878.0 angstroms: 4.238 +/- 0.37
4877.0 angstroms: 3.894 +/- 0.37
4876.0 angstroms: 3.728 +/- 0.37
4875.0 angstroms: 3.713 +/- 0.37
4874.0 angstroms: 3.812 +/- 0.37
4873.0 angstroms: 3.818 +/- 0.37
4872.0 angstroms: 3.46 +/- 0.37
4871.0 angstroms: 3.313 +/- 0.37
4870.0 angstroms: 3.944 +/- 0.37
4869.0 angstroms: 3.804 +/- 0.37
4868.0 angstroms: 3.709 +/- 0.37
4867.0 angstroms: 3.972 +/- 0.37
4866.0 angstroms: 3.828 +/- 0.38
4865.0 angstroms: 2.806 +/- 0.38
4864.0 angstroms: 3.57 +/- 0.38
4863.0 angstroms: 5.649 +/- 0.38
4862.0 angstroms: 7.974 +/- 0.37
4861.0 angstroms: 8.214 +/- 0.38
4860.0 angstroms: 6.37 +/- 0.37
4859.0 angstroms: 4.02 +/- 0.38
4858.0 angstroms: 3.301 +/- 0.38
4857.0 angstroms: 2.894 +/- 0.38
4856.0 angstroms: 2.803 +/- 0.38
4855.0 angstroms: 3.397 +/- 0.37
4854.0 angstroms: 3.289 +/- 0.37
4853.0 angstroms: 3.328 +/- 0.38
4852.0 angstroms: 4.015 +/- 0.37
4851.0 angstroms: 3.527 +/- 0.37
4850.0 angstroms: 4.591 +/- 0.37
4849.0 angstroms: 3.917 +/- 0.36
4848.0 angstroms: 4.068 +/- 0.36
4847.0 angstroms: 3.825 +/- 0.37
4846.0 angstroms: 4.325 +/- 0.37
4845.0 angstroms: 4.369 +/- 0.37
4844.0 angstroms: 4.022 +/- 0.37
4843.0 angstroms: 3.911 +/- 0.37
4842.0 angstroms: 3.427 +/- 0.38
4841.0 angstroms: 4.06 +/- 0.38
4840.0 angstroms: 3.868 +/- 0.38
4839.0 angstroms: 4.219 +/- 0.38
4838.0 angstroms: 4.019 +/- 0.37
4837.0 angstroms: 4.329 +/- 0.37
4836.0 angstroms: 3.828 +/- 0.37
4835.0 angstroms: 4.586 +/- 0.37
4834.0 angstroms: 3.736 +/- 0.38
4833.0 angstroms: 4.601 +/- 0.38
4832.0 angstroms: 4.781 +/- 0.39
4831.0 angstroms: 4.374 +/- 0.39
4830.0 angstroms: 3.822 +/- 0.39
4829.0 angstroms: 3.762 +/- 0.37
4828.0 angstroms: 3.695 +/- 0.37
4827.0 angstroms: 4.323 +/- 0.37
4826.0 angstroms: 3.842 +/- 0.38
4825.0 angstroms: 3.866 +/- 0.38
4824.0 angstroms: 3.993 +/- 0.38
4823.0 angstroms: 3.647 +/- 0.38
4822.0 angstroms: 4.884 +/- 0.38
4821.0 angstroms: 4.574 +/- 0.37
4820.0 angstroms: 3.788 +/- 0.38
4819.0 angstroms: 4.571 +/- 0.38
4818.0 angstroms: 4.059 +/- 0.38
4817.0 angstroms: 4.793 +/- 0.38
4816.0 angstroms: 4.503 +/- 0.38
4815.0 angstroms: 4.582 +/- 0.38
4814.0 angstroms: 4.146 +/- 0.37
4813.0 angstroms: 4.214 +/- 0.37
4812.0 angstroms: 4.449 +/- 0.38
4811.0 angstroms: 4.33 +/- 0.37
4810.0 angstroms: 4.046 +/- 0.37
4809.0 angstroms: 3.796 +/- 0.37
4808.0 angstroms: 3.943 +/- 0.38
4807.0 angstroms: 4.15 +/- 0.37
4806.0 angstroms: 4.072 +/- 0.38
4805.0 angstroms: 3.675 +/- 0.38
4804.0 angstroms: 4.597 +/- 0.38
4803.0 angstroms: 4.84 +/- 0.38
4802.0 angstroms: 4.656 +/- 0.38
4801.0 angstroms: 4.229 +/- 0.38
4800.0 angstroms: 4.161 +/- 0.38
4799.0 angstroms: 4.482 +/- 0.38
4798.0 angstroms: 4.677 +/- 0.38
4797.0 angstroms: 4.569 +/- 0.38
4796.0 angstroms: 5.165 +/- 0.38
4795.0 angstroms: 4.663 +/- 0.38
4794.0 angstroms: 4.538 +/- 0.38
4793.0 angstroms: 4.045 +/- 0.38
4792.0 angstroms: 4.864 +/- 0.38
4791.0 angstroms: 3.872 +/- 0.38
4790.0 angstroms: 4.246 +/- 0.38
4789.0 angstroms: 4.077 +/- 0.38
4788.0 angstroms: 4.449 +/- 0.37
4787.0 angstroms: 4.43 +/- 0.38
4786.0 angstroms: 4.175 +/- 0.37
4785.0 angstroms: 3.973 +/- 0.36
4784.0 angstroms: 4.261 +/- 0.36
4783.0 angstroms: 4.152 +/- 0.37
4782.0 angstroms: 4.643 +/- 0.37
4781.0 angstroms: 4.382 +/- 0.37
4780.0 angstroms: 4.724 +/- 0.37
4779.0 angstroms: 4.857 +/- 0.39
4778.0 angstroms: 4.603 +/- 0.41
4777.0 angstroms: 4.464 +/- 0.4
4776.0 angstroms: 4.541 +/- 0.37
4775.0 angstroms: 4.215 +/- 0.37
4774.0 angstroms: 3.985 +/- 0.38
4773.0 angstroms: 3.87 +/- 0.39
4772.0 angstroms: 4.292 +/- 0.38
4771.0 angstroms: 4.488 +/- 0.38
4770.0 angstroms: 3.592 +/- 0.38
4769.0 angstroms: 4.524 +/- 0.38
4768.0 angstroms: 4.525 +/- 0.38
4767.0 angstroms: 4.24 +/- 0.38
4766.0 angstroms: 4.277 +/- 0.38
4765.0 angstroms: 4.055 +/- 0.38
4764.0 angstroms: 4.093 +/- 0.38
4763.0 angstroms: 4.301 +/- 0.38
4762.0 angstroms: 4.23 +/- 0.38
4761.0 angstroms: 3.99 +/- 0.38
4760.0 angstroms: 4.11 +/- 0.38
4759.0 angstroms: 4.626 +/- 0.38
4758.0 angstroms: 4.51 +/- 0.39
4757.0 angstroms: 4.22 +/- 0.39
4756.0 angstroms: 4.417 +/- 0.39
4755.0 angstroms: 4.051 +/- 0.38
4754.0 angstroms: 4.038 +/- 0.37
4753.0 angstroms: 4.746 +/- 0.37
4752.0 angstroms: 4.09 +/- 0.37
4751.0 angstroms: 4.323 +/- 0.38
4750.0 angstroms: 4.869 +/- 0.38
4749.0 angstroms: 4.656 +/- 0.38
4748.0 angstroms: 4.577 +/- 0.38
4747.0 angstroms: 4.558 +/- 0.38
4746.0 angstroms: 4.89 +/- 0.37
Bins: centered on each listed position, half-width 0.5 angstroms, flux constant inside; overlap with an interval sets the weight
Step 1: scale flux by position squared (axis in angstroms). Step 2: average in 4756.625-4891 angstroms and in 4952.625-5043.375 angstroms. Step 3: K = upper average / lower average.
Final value 1.05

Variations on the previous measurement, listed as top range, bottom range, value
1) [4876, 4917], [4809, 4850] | 1.03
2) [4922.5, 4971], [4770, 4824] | 1.07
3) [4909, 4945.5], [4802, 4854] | 1.08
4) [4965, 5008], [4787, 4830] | 1.05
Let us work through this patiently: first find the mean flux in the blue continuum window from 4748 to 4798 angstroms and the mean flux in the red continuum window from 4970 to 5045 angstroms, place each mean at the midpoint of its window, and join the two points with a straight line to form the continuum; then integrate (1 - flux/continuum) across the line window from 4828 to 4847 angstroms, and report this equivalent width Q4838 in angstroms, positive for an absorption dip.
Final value 0.84 angstroms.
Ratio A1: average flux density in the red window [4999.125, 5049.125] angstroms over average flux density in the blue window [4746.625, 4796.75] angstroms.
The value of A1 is 0.94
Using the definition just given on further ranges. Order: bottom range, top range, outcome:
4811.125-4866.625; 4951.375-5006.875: 1.00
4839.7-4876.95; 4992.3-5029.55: 1.00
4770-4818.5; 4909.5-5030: 0.97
